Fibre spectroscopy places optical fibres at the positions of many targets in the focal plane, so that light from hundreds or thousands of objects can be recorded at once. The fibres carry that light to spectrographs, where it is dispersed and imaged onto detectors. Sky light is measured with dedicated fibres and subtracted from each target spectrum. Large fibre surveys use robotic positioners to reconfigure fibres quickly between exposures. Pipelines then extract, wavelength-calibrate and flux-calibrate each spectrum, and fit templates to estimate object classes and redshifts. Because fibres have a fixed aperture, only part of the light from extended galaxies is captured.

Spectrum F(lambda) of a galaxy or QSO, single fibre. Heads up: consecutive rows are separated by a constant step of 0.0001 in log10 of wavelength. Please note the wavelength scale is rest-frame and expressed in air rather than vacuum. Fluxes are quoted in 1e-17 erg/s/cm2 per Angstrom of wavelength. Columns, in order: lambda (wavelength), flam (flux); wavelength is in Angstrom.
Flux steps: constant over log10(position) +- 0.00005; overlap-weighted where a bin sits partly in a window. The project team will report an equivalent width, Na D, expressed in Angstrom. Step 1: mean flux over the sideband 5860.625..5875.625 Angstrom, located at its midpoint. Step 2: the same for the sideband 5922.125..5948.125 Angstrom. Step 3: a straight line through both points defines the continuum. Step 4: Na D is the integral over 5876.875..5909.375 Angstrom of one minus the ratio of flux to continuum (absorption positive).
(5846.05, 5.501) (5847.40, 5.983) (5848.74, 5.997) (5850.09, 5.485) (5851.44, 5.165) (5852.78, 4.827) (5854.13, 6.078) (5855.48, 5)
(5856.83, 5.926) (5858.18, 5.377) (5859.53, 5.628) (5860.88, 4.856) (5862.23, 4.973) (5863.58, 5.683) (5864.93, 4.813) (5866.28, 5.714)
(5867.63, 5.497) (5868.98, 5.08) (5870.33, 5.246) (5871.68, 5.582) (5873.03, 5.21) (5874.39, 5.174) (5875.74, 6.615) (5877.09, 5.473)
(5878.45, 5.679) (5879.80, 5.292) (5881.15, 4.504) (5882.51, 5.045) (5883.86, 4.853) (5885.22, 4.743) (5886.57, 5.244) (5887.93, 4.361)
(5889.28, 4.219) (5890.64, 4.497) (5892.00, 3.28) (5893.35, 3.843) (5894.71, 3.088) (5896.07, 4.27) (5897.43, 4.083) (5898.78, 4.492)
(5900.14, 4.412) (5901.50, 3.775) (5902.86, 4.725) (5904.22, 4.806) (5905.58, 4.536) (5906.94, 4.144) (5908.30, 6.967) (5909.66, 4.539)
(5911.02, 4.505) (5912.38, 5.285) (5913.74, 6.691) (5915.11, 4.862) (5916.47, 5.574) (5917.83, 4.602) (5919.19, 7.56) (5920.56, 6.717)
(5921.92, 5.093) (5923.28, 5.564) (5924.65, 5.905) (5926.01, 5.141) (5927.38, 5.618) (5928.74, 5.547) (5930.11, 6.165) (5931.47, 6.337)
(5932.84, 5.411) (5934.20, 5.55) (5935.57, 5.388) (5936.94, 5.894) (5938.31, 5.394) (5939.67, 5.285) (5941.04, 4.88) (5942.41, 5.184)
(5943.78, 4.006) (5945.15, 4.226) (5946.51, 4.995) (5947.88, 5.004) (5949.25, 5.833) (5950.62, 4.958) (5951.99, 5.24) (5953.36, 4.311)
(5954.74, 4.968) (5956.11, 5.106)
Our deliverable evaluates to 4.5 Angstrom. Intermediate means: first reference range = 5.32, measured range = 4.58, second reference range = 5.34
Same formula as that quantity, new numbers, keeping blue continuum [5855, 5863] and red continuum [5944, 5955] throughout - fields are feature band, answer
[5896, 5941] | -2.4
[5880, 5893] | 1.6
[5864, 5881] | -0.6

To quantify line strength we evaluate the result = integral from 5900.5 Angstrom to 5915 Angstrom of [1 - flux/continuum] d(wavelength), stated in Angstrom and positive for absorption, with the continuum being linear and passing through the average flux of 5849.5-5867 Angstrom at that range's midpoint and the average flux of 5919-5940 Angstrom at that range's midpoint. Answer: 1.68 Angstrom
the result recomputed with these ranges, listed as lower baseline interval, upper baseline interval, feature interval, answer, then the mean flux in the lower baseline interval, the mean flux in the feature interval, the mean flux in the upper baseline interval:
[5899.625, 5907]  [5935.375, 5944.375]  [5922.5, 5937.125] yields -2.2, 4.42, 5.67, 5.14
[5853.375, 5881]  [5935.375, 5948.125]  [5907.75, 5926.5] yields -1.8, 5.42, 5.64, 5.01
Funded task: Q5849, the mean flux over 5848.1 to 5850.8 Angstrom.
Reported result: 5.72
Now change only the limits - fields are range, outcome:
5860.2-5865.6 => 5.08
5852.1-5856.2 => 5.31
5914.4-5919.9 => 5.65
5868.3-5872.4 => 5.31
